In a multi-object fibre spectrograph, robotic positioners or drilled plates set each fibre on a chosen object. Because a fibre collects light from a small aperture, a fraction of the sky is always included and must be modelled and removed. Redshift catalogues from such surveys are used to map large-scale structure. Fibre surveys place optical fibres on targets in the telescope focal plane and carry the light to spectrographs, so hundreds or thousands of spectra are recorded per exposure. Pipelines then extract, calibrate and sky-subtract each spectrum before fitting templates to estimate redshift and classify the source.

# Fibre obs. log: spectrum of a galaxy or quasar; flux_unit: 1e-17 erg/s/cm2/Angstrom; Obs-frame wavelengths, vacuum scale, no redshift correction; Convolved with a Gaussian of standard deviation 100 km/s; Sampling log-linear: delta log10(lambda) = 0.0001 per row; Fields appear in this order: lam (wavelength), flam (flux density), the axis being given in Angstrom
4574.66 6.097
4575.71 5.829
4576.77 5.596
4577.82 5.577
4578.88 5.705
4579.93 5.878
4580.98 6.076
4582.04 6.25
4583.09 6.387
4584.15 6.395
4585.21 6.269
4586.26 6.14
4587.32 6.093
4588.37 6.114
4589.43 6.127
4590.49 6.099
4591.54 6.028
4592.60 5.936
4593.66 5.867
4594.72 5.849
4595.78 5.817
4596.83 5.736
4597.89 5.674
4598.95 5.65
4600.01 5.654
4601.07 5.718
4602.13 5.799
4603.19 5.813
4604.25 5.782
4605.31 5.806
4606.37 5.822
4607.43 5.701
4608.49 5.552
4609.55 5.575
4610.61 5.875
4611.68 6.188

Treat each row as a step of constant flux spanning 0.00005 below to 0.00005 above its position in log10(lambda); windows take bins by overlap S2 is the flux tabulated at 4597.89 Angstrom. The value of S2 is 5.674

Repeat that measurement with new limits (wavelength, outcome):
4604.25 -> 5.782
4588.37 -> 6.114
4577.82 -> 5.577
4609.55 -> 5.575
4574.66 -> 6.097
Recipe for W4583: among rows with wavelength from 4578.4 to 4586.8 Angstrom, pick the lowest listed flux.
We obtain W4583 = 5.705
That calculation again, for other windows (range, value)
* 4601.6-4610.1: 5.552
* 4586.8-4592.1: 6.028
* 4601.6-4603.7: 5.799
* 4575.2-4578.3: 5.577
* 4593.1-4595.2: 5.849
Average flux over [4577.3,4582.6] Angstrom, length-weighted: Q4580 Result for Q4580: 5.91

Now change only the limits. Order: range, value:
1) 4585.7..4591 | 6.12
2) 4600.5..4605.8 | 5.78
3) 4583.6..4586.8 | 6.25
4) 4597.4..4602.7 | 5.7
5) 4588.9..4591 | 6.1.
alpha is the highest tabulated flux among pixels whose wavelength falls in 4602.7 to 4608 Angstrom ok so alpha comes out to 5.822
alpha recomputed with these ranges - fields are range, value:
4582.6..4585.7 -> 6.395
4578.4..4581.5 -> 6.076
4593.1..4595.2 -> 5.867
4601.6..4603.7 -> 5.813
